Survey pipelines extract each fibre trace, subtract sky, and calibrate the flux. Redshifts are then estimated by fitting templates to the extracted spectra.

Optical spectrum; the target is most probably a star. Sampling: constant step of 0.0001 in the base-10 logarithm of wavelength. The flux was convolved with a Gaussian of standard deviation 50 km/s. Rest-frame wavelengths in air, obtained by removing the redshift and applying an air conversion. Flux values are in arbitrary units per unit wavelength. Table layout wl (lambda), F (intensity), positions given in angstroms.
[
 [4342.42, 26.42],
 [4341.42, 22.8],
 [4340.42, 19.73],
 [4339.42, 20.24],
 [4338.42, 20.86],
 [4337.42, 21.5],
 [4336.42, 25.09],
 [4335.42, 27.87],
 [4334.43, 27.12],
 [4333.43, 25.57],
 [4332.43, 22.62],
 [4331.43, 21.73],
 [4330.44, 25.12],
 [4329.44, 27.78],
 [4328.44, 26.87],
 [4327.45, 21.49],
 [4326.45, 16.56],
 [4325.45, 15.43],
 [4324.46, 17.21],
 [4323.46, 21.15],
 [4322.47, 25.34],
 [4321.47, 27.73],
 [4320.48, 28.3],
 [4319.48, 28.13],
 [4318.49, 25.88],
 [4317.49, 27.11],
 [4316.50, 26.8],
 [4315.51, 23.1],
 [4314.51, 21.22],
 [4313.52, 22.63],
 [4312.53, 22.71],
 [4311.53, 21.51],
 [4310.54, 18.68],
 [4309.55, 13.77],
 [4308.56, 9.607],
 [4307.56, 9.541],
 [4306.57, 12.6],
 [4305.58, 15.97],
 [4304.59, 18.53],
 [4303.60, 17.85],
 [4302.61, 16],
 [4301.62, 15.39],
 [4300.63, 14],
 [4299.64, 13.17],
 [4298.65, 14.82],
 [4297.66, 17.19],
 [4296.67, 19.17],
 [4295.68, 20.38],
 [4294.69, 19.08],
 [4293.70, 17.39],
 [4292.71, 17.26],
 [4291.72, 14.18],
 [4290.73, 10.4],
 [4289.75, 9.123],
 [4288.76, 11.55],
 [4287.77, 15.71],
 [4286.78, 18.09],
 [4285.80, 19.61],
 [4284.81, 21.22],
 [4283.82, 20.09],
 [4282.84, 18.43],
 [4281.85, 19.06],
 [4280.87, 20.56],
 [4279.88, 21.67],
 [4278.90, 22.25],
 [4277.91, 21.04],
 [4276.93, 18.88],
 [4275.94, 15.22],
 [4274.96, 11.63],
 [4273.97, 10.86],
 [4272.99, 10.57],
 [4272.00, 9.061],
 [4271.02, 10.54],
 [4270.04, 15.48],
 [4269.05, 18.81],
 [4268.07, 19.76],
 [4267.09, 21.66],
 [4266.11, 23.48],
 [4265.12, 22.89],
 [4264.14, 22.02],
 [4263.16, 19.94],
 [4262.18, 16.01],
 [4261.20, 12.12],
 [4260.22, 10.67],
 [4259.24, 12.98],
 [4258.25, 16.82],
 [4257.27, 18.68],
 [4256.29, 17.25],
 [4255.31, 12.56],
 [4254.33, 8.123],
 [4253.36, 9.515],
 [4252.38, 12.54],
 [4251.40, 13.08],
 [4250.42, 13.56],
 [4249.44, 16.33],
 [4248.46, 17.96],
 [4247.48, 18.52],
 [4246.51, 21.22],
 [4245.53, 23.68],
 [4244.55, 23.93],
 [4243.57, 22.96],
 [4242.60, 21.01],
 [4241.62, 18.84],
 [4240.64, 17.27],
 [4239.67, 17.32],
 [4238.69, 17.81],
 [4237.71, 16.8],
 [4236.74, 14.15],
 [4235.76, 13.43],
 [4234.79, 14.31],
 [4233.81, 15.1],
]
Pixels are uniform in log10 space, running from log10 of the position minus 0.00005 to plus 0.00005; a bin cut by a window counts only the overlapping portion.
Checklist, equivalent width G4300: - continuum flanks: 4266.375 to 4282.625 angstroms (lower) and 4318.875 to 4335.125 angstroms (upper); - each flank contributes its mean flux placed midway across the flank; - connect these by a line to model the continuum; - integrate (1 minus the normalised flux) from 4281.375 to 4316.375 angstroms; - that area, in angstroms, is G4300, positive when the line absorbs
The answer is 5.3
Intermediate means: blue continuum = 16.8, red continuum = 23.7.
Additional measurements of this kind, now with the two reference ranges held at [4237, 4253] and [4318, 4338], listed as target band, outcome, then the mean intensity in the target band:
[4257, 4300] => 7.6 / 16.8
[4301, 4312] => 3.5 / 15.4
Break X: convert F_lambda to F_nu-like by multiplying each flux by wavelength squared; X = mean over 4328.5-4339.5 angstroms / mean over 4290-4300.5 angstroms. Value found 1.5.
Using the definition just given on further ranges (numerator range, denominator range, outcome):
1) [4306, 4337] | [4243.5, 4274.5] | 1.40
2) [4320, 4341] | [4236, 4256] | 1.43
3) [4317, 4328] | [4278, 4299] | 1.34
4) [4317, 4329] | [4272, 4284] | 1.40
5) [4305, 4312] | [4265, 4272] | 0.82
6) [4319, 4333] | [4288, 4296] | 1.59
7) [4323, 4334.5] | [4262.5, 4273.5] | 1.30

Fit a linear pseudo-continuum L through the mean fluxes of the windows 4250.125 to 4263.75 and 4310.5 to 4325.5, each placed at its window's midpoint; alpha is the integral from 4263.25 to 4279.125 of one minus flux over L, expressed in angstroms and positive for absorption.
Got -1.0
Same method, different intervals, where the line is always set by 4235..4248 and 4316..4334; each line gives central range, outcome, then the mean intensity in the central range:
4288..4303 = 4.7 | 15.3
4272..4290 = 3.7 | 16.9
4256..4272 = 2.4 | 17.2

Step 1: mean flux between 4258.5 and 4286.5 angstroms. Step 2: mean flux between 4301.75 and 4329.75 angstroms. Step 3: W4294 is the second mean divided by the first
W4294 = 1.2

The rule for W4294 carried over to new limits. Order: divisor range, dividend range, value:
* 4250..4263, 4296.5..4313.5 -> 1.18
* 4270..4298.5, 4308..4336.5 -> 1.39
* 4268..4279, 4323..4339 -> 1.52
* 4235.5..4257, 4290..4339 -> 1.20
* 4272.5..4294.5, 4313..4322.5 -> 1.54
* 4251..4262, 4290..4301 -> 1.21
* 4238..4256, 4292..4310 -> 0.92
